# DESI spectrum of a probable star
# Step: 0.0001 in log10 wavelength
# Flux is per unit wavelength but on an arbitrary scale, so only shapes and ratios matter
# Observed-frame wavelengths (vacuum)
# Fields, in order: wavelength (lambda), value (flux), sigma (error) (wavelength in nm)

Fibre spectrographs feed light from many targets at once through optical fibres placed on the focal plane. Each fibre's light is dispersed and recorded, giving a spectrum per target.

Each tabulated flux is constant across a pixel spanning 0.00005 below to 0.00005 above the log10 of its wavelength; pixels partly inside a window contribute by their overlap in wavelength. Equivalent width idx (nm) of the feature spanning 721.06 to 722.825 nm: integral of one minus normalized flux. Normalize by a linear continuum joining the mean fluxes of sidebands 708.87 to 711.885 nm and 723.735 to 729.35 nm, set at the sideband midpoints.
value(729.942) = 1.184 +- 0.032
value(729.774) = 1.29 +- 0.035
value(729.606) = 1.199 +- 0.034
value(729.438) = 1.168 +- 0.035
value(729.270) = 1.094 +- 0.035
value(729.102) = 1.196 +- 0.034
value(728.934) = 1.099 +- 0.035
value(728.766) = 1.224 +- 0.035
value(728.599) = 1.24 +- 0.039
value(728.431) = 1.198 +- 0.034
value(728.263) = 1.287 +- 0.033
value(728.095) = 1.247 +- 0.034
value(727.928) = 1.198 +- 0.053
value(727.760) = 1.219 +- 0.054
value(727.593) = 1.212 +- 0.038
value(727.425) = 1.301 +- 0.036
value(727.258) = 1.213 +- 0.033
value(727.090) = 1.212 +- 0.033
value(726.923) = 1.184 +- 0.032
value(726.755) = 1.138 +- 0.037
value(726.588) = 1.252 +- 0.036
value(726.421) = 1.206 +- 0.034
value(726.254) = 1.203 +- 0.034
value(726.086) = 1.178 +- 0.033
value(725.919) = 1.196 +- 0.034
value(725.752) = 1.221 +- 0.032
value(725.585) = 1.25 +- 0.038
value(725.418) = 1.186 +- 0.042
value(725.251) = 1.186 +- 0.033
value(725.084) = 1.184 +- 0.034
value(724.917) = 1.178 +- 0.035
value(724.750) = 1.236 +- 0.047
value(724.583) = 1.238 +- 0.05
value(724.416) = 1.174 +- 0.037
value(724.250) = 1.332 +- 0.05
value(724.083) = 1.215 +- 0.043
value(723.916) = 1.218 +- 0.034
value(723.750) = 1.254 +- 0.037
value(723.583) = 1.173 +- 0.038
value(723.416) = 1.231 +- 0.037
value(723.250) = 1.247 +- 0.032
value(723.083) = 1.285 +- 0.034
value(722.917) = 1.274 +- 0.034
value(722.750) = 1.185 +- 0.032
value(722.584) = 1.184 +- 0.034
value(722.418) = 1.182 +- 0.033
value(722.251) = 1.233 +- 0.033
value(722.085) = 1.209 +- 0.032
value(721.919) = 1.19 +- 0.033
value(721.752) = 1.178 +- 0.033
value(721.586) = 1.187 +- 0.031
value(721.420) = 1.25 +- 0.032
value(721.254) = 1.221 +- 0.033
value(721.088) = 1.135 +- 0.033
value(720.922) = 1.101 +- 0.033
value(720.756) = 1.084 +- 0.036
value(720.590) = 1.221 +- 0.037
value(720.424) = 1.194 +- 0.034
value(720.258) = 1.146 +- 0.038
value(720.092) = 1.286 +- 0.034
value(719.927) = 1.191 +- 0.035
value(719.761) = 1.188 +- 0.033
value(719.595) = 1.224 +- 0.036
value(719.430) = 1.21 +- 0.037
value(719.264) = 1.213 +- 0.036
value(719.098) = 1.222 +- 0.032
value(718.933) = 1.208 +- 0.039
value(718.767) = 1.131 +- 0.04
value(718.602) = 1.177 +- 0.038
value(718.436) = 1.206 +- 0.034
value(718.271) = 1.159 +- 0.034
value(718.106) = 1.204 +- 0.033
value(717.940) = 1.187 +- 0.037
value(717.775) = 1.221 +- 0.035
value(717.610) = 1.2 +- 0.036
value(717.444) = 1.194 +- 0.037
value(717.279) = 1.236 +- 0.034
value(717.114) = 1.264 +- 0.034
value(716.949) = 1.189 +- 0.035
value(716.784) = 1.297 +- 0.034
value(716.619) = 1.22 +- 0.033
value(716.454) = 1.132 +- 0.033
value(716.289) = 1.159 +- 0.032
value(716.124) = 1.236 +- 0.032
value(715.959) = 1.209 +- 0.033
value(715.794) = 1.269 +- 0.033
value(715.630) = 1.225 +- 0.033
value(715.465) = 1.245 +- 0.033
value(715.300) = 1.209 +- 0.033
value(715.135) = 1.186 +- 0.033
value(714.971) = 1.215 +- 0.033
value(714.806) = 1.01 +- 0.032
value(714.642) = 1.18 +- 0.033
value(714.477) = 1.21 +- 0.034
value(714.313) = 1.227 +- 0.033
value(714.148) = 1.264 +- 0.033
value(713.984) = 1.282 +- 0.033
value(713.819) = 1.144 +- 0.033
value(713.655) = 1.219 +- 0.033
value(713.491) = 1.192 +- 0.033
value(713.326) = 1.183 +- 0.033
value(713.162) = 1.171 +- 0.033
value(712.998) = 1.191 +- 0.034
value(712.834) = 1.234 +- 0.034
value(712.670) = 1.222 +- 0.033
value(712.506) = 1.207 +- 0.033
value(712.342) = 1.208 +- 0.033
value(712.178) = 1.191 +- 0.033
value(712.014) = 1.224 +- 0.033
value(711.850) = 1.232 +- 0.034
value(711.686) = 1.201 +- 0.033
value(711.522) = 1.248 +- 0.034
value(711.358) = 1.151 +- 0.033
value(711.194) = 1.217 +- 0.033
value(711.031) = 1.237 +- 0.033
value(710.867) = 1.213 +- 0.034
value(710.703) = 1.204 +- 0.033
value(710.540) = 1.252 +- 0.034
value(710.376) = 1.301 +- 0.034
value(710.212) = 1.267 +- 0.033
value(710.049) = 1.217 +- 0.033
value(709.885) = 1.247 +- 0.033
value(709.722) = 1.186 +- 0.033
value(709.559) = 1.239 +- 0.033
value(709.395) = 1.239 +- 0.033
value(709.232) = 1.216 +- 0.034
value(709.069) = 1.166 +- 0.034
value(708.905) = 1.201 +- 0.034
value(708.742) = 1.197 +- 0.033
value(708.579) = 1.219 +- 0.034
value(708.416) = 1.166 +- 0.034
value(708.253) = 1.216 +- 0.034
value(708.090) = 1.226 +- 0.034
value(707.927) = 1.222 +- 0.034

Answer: 0.02 nm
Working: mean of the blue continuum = 1.22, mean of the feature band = 1.2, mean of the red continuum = 1.21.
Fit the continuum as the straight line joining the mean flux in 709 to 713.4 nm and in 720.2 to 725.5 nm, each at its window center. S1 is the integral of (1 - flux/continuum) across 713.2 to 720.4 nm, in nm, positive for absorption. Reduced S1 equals 0.04 nm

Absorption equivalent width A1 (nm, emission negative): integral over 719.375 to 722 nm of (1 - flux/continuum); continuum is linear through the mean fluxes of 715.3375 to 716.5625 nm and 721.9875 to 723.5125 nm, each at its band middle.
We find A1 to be 0.071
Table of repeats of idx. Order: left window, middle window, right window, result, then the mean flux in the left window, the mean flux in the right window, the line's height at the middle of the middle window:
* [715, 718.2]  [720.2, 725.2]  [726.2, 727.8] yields 0.04 nm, 1.21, 1.21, 1.21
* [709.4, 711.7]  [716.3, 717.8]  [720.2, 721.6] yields -0.03 nm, 1.23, 1.17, 1.19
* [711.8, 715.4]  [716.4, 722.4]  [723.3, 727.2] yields 0.04 nm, 1.2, 1.21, 1.21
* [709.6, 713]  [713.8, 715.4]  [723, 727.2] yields 0.03 nm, 1.22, 1.21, 1.22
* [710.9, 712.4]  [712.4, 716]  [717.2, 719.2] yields 0.00 nm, 1.21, 1.2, 1.21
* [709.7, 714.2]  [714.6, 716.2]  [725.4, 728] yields 0.02 nm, 1.22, 1.21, 1.22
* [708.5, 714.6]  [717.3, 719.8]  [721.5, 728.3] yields 0.04 nm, 1.22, 1.22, 1.22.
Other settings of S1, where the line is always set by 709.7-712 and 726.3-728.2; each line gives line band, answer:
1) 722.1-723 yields 0.01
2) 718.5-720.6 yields 0.04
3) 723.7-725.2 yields -0.01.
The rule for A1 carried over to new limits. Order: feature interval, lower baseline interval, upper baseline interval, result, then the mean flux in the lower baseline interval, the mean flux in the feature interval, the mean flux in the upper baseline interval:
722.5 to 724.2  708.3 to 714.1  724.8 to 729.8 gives -0.031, 1.21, 1.23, 1.2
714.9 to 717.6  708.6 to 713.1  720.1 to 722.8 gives -0.037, 1.22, 1.22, 1.18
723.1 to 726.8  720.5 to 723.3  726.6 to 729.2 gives -0.034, 1.2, 1.22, 1.21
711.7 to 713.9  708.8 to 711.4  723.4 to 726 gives 0.037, 1.22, 1.2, 1.22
